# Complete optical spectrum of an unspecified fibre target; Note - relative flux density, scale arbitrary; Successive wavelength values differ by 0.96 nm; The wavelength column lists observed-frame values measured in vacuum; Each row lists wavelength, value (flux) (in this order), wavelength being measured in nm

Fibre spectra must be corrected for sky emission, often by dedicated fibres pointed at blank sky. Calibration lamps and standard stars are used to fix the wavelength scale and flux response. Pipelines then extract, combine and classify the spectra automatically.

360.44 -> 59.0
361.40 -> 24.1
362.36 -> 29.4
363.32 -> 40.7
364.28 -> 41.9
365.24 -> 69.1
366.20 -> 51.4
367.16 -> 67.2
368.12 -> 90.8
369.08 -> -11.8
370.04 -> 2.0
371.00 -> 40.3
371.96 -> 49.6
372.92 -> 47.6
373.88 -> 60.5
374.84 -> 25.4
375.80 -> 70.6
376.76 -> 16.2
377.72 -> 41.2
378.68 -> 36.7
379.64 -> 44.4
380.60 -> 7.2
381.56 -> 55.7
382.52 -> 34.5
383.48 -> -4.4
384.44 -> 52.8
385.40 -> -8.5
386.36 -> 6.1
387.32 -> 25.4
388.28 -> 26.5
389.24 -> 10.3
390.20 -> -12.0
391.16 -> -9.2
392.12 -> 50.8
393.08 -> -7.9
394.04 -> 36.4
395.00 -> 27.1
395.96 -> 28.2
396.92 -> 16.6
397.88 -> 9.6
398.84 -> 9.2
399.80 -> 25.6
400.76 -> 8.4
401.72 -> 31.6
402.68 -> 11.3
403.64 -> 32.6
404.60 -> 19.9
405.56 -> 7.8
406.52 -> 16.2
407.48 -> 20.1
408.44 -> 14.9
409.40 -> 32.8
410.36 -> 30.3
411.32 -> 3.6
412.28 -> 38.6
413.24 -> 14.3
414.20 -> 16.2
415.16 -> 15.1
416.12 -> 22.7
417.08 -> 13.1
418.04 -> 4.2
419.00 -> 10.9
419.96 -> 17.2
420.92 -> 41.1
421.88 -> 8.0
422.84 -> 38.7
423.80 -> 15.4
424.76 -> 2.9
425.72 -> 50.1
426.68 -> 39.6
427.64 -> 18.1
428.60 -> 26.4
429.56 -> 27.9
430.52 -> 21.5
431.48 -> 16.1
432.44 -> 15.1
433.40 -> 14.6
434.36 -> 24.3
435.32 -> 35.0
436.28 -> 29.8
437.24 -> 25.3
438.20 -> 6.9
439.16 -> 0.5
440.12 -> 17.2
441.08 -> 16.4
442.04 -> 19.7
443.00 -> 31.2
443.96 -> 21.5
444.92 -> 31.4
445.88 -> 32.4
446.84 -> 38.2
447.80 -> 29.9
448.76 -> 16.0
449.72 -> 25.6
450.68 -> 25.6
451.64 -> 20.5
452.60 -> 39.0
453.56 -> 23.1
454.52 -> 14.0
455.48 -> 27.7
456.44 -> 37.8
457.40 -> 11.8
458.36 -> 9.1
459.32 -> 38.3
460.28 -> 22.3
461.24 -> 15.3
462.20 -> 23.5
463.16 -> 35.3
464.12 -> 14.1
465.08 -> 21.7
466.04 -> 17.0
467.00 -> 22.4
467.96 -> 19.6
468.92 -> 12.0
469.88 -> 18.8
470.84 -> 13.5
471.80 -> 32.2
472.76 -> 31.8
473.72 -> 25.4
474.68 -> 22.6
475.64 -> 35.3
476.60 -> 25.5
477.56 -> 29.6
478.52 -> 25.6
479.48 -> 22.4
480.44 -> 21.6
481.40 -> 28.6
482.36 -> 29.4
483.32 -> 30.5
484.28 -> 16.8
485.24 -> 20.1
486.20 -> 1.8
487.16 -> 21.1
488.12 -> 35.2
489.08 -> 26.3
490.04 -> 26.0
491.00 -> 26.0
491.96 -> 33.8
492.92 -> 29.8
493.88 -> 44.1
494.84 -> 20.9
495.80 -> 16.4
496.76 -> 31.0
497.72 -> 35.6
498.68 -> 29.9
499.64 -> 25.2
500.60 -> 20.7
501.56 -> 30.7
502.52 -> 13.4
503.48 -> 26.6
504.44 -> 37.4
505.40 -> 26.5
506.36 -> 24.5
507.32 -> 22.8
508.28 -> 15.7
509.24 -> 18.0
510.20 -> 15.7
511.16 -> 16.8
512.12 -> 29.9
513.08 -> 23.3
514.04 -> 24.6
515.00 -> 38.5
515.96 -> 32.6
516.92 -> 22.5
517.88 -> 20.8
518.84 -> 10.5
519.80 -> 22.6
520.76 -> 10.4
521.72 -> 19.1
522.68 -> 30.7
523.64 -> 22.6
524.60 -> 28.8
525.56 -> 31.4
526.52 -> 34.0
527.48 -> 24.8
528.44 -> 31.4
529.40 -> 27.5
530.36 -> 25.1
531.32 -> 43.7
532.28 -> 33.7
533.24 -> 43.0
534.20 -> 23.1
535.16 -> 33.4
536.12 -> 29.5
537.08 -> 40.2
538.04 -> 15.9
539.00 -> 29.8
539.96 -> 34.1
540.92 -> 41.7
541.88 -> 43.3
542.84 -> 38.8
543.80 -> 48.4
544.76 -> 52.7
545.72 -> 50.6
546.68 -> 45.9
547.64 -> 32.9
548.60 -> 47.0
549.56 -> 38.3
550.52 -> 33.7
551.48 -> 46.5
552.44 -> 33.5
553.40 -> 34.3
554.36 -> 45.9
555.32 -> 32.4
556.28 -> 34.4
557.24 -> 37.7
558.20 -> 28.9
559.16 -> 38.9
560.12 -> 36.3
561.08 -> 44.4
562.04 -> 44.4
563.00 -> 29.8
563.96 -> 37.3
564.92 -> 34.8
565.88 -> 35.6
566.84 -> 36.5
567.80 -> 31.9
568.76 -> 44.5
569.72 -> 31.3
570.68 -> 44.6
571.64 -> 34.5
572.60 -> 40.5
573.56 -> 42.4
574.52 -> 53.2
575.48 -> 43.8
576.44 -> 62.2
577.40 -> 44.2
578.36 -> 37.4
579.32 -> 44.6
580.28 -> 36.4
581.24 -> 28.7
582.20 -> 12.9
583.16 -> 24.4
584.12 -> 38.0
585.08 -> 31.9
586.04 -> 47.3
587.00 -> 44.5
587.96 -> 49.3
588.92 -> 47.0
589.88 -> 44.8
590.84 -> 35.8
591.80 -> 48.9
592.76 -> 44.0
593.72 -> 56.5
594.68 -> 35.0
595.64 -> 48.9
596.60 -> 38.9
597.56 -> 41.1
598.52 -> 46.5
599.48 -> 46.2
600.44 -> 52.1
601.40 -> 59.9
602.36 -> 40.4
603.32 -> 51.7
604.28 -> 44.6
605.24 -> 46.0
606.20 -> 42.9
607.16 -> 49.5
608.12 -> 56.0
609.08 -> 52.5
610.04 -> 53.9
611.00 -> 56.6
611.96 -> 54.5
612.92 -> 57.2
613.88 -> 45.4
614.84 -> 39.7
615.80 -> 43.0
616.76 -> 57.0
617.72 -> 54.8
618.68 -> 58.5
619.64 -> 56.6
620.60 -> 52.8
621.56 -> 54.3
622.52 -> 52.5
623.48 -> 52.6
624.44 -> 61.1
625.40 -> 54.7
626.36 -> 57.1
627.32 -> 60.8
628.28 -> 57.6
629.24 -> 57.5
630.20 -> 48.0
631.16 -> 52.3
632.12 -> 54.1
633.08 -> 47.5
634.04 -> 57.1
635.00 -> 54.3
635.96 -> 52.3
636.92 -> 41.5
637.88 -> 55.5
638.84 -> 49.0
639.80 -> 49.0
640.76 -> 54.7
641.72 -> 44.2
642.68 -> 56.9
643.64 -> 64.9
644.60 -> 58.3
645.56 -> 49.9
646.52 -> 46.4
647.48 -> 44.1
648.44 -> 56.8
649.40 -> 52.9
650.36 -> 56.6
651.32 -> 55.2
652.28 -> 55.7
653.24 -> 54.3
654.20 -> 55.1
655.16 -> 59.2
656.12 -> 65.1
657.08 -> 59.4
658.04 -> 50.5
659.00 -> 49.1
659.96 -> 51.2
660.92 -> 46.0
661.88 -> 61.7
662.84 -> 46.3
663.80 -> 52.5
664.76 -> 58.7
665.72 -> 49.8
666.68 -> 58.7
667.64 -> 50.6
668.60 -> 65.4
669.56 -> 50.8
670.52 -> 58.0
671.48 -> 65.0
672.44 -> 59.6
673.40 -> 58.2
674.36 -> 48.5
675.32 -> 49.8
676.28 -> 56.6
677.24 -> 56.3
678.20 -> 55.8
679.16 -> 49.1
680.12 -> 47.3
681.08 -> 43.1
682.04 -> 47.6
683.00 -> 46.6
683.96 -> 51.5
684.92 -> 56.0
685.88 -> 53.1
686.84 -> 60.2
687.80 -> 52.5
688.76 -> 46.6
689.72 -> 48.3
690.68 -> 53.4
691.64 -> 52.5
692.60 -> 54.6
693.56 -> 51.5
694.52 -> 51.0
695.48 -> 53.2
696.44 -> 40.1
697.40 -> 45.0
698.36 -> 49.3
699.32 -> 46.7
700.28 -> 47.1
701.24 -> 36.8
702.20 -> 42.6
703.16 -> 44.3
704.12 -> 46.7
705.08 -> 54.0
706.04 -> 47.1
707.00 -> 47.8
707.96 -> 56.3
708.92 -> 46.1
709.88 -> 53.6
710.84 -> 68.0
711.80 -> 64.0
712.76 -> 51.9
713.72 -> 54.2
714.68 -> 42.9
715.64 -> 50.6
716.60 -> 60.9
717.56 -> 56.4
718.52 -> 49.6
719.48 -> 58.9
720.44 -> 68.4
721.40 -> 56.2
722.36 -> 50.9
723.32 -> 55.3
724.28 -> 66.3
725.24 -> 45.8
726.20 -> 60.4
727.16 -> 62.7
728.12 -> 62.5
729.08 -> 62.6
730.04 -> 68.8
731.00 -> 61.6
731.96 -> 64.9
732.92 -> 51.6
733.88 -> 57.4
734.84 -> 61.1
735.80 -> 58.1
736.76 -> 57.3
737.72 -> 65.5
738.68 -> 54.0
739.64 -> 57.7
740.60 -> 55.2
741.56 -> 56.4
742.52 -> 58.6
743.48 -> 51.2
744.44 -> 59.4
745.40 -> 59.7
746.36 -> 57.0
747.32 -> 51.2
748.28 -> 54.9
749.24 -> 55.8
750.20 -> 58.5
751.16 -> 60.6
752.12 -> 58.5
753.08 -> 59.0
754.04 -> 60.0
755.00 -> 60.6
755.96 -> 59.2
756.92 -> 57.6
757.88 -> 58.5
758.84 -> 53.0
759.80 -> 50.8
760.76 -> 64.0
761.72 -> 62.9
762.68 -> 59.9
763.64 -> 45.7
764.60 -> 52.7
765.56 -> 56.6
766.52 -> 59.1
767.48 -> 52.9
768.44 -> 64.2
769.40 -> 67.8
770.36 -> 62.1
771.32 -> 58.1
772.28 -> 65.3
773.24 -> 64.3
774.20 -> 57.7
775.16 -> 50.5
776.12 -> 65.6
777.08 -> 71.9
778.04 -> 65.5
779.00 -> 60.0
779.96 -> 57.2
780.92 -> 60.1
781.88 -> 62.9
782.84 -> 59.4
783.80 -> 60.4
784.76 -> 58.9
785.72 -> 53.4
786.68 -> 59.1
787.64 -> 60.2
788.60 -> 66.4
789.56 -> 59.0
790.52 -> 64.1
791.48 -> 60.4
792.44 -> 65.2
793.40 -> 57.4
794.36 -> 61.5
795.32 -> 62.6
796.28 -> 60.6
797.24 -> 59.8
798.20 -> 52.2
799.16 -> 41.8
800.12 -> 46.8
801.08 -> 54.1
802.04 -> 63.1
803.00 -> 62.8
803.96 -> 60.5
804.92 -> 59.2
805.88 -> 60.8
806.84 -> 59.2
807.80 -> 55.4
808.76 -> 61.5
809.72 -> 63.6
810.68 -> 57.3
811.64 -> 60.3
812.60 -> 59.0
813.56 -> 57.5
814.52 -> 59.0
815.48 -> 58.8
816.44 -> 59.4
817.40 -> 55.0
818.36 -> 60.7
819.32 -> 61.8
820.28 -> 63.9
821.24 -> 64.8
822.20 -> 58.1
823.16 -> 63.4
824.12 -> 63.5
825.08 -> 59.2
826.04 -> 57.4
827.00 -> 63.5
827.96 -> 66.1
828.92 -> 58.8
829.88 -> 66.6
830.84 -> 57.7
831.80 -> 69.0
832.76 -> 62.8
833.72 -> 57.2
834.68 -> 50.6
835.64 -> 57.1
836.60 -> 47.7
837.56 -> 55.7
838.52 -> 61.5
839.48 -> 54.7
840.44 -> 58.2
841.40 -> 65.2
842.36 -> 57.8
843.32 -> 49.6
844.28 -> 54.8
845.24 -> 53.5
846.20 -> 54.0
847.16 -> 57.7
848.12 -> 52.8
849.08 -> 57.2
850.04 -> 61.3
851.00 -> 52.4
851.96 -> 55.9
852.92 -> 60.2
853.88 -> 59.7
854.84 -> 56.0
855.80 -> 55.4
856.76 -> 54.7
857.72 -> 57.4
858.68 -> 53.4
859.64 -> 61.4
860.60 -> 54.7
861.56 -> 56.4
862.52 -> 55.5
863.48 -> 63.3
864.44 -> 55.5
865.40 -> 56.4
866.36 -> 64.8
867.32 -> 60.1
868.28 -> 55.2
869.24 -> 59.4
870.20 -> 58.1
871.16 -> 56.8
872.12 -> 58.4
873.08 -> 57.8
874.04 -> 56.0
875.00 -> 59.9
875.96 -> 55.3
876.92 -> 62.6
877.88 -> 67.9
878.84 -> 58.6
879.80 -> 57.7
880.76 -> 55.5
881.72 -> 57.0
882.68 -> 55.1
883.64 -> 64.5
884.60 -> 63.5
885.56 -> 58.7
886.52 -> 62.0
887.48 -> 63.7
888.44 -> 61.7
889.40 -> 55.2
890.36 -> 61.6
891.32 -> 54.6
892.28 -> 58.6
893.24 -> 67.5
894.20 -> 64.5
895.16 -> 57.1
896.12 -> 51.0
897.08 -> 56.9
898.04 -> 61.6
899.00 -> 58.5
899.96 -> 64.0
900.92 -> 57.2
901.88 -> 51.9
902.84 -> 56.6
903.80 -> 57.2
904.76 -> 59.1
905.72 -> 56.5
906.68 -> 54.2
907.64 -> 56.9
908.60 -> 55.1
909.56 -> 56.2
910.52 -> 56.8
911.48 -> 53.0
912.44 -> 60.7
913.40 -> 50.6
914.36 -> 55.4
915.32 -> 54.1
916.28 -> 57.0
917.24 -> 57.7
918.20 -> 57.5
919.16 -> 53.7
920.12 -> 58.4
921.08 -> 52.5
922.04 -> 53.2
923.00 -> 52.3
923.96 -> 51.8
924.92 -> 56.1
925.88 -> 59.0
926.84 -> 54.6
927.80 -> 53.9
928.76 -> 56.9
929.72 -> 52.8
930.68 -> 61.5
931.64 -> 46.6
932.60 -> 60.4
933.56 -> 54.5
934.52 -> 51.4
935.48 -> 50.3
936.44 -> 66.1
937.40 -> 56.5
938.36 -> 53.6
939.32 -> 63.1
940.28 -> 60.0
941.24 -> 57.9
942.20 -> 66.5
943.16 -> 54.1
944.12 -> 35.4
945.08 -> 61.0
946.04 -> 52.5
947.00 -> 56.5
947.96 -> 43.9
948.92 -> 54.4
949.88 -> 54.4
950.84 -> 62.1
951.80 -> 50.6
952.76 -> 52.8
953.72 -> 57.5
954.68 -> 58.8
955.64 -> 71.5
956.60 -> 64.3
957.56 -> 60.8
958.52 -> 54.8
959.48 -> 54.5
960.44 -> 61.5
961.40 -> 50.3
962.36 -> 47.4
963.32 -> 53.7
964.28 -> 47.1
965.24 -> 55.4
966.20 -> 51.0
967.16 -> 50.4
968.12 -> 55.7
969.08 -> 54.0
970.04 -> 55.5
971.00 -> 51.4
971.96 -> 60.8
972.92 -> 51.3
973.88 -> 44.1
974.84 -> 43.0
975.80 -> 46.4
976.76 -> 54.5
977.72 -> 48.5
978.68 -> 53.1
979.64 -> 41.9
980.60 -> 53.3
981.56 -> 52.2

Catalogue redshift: 0.356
